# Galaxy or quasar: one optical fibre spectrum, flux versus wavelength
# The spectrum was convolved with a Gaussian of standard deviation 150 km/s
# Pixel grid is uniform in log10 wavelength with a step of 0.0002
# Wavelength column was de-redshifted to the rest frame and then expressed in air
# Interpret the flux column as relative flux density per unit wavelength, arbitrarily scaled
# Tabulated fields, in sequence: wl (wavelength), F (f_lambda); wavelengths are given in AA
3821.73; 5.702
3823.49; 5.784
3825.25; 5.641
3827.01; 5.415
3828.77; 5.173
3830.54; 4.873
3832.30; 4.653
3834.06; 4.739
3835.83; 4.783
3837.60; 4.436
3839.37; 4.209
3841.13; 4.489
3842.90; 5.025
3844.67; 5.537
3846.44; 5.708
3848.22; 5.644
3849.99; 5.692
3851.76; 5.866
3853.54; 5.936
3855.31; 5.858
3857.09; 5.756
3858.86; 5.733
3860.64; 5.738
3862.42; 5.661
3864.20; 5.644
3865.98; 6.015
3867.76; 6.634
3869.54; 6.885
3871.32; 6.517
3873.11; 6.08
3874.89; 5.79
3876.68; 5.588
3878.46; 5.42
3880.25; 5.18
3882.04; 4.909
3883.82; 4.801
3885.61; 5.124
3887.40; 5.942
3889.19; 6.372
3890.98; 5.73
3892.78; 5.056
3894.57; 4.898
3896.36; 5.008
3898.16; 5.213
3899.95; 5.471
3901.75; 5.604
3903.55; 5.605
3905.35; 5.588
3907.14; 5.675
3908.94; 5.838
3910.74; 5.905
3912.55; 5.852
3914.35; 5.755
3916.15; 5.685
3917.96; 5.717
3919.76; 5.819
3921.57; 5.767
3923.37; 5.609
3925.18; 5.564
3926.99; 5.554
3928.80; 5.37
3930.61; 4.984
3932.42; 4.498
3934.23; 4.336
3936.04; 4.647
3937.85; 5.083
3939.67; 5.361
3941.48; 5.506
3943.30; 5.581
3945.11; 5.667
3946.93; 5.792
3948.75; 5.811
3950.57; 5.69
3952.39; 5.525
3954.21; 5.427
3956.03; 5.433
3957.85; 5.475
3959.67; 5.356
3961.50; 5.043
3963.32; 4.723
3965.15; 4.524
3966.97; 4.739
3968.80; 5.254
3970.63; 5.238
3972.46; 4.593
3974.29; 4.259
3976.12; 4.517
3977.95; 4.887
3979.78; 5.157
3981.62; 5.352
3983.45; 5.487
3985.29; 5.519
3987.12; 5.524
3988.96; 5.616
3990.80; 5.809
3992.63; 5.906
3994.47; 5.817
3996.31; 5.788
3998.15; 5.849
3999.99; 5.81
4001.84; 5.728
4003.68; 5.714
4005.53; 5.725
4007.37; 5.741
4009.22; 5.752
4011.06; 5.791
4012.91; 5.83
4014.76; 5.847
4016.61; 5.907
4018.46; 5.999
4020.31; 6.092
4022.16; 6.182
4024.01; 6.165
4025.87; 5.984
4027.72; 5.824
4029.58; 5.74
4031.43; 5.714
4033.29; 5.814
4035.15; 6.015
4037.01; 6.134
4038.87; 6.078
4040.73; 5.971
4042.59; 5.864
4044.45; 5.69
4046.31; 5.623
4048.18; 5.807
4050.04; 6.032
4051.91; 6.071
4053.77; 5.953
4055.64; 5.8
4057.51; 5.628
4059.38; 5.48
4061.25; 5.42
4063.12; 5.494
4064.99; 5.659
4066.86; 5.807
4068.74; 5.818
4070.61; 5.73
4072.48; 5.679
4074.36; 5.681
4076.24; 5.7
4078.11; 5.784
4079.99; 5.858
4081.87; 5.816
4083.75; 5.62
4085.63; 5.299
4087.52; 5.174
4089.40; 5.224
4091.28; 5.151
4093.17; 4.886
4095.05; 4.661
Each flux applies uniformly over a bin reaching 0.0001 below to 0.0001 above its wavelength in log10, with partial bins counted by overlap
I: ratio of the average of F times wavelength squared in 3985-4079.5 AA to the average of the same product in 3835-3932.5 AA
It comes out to 1.13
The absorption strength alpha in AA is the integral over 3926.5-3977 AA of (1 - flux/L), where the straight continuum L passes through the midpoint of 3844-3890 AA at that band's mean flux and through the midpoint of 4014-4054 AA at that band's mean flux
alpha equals 6.2 AA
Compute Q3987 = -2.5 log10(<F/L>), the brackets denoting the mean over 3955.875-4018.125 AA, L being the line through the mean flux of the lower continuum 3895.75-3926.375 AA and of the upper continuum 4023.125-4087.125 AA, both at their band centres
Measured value 0.06 mag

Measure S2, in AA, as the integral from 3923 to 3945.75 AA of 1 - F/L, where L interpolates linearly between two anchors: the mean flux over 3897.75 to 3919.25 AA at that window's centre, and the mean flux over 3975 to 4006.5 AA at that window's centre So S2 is 1.7 AA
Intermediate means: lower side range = 5.67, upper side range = 5.53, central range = 5.2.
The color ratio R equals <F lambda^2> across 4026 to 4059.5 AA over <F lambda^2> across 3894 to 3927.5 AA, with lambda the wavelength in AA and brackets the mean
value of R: 1.1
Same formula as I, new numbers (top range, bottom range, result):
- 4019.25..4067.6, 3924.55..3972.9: 1.18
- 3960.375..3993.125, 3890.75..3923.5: 0.95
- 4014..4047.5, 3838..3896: 1.15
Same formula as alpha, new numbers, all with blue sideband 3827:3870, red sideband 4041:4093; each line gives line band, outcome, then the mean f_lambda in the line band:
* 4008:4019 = -0.48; 5.85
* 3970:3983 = 1.61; 4.87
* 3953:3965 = 0.74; 5.2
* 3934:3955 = 0.48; 5.4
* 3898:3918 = -0.66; 5.67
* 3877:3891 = 0.12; 5.43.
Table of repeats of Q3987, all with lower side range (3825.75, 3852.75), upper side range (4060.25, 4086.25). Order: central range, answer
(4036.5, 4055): -0.06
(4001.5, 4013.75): -0.05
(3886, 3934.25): -0.05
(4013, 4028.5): -0.08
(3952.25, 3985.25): 0.07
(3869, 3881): -0.14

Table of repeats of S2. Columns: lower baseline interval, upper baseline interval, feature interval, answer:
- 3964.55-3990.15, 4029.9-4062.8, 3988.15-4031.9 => -3.47 AA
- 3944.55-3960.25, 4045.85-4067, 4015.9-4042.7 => -1.31 AA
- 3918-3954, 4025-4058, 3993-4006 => -0.23 AA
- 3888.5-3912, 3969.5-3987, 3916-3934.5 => -0.01 AA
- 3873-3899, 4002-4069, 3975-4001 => 0.92 AA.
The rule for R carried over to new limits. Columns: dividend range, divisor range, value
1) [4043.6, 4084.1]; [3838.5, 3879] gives 1.11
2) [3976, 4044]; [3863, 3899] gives 1.09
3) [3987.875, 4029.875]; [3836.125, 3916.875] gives 1.12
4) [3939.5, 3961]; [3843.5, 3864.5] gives 1.02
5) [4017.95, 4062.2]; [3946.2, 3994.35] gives 1.16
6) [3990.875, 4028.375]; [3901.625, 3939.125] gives 1.13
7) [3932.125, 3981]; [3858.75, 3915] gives 0.94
